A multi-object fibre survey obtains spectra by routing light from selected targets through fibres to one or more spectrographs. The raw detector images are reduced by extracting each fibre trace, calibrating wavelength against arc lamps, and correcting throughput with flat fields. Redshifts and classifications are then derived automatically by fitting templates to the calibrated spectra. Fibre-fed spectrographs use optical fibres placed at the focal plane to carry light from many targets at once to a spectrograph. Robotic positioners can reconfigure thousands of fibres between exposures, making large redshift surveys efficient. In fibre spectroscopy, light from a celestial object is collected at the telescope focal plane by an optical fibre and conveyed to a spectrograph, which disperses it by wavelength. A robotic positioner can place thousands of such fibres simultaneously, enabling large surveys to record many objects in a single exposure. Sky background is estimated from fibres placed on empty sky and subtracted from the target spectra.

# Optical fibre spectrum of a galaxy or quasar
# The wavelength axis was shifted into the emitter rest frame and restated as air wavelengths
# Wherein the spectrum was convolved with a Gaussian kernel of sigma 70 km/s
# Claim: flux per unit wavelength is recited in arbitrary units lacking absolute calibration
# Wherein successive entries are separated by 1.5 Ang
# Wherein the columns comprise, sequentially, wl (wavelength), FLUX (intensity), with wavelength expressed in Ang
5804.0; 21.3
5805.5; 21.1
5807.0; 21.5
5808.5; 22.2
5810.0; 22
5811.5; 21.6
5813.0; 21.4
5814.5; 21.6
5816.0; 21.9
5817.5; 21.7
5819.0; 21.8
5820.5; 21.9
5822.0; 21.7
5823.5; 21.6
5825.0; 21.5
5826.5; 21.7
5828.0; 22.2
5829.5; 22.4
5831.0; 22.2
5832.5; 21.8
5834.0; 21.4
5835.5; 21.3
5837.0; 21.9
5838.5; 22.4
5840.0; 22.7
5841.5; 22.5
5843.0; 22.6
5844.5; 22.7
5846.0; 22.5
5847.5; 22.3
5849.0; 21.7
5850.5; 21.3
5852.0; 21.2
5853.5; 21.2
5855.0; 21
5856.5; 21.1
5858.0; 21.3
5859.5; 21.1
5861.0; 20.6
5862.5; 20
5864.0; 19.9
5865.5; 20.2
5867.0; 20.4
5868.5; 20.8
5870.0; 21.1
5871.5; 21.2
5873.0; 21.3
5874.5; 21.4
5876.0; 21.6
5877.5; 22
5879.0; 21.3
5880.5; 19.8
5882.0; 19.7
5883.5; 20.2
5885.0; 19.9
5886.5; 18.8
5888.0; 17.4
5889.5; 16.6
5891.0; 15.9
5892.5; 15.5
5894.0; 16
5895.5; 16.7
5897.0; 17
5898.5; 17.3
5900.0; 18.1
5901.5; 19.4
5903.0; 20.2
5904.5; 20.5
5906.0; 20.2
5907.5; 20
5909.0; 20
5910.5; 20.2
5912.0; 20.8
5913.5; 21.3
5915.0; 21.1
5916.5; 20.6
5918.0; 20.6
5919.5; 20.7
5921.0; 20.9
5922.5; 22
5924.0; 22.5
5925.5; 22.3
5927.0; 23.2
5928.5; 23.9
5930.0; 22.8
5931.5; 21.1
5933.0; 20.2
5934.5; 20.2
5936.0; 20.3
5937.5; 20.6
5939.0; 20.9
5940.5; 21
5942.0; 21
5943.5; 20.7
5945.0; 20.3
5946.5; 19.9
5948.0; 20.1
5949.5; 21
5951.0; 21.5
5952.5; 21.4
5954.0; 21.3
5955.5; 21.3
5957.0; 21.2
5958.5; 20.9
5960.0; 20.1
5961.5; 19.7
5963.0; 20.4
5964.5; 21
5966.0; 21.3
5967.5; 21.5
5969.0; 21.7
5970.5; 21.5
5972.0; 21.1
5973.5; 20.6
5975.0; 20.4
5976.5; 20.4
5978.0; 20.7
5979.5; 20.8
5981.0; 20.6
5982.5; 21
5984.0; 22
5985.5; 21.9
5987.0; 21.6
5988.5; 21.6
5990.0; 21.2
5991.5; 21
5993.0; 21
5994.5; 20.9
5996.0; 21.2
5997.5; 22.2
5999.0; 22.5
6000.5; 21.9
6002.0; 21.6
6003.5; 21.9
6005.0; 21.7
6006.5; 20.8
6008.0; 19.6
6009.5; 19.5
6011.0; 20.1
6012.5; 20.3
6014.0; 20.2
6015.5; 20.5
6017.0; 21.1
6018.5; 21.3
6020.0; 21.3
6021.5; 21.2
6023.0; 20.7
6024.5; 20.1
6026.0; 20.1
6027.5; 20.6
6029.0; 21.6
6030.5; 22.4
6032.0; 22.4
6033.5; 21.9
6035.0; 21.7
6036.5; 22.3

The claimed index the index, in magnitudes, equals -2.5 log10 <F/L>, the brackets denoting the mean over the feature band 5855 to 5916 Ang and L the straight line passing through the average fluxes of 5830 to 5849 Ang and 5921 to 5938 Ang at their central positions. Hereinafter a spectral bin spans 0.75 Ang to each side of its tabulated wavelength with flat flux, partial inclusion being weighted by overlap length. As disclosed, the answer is 0.12 mag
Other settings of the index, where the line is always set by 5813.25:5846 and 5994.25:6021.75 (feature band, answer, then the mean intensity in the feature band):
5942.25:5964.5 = 0.032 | 20.7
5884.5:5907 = 0.201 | 18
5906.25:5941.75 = 0.016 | 21.2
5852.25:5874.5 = 0.050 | 20.8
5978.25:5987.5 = -0.005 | 21.3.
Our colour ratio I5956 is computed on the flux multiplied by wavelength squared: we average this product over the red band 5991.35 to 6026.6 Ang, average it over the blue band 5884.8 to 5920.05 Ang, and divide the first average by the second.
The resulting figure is 1.1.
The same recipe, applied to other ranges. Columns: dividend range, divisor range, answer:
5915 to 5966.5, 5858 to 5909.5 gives 1.10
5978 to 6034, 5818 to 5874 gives 1.04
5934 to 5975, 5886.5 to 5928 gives 1.08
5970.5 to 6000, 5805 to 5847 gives 1.02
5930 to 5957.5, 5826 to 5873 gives 1.00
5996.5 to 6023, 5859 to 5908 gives 1.13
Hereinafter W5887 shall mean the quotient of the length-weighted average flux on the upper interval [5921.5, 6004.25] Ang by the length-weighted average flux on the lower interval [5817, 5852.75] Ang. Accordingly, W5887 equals 0.97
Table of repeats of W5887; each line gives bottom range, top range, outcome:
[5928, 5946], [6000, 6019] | 0.99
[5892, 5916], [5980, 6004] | 1.13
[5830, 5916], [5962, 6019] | 1.03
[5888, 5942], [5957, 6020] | 1.05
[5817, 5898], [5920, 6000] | 1.02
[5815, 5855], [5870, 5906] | 0.87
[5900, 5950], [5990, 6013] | 1.01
